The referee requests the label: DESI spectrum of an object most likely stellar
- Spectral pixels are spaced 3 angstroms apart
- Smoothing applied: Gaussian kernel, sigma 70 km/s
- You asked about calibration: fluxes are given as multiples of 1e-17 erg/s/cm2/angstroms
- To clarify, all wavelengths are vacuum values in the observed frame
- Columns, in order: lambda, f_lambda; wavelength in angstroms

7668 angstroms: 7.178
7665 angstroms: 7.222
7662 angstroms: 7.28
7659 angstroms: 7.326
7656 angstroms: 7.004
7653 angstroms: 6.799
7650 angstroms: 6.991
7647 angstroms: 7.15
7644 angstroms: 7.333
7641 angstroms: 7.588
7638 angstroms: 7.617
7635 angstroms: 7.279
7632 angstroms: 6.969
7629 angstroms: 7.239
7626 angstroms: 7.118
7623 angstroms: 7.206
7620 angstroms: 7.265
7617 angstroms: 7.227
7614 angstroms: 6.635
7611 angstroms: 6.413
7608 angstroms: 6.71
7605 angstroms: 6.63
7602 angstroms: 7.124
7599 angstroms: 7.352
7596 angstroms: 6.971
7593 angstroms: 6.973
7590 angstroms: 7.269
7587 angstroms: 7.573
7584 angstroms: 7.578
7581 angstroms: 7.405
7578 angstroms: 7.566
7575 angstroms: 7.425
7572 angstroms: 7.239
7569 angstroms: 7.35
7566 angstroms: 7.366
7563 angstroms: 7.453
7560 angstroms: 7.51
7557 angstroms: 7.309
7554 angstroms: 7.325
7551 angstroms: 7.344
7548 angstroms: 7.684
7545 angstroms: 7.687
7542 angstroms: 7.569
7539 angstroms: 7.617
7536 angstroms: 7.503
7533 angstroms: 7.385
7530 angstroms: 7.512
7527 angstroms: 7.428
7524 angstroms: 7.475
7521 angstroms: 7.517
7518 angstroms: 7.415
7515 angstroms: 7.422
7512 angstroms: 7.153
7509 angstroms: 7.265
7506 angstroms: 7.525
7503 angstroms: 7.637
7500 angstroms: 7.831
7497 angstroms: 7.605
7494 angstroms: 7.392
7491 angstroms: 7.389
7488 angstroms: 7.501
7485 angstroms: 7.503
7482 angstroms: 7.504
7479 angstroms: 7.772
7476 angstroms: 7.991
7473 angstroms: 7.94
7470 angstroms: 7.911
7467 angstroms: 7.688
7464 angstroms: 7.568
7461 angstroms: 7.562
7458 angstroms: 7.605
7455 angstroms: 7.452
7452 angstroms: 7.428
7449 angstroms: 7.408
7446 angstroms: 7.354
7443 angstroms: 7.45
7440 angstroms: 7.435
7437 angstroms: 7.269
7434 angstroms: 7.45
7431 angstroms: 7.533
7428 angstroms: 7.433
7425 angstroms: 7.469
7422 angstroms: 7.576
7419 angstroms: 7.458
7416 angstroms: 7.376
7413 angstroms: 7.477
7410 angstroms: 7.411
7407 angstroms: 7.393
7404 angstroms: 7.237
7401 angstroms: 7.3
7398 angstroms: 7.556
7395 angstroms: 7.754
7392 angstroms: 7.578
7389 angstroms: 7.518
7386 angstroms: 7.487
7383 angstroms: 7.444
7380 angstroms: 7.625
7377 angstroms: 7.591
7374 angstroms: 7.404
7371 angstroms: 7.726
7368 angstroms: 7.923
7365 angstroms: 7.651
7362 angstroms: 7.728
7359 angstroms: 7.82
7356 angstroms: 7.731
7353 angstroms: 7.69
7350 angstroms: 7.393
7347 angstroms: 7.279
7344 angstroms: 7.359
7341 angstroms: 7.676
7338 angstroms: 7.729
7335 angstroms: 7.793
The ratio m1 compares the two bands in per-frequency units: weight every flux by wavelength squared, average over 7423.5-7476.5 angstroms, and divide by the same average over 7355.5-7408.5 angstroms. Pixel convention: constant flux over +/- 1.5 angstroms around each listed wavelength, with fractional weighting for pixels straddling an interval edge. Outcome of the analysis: 1.01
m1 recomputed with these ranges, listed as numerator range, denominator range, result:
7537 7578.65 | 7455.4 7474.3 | 0.99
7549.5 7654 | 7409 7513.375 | 0.99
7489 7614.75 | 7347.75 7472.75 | 1.01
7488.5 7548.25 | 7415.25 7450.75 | 1.03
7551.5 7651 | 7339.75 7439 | 1.02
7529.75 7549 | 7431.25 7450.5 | 1.05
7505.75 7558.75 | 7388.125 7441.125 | 1.03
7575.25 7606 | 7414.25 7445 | 1.02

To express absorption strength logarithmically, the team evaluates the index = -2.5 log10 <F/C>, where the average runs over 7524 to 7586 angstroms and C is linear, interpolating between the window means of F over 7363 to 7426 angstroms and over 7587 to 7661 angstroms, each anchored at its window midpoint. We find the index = -0.03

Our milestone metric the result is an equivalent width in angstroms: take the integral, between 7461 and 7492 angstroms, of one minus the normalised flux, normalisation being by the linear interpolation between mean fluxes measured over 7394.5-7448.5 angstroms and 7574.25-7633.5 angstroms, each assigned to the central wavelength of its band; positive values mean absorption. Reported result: -1.4 angstroms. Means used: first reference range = 7.43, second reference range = 7.13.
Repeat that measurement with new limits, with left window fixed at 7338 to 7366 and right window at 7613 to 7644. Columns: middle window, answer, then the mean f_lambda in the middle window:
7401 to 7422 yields 0.3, 7.4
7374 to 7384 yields 0.0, 7.54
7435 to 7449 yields 0.2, 7.38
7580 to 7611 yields 0.7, 7.12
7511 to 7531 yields -0.1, 7.42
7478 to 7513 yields -0.5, 7.51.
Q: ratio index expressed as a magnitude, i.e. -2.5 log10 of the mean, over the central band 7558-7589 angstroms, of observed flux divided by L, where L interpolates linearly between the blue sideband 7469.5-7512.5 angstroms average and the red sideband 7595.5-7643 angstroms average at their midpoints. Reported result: -0.03 mag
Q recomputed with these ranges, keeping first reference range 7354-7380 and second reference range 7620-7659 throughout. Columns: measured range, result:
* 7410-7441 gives 0.020 mag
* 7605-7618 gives 0.083 mag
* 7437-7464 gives 0.012 mag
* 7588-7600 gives 0.020 mag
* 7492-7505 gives -0.022 mag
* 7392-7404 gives 0.019 mag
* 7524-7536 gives -0.008 mag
